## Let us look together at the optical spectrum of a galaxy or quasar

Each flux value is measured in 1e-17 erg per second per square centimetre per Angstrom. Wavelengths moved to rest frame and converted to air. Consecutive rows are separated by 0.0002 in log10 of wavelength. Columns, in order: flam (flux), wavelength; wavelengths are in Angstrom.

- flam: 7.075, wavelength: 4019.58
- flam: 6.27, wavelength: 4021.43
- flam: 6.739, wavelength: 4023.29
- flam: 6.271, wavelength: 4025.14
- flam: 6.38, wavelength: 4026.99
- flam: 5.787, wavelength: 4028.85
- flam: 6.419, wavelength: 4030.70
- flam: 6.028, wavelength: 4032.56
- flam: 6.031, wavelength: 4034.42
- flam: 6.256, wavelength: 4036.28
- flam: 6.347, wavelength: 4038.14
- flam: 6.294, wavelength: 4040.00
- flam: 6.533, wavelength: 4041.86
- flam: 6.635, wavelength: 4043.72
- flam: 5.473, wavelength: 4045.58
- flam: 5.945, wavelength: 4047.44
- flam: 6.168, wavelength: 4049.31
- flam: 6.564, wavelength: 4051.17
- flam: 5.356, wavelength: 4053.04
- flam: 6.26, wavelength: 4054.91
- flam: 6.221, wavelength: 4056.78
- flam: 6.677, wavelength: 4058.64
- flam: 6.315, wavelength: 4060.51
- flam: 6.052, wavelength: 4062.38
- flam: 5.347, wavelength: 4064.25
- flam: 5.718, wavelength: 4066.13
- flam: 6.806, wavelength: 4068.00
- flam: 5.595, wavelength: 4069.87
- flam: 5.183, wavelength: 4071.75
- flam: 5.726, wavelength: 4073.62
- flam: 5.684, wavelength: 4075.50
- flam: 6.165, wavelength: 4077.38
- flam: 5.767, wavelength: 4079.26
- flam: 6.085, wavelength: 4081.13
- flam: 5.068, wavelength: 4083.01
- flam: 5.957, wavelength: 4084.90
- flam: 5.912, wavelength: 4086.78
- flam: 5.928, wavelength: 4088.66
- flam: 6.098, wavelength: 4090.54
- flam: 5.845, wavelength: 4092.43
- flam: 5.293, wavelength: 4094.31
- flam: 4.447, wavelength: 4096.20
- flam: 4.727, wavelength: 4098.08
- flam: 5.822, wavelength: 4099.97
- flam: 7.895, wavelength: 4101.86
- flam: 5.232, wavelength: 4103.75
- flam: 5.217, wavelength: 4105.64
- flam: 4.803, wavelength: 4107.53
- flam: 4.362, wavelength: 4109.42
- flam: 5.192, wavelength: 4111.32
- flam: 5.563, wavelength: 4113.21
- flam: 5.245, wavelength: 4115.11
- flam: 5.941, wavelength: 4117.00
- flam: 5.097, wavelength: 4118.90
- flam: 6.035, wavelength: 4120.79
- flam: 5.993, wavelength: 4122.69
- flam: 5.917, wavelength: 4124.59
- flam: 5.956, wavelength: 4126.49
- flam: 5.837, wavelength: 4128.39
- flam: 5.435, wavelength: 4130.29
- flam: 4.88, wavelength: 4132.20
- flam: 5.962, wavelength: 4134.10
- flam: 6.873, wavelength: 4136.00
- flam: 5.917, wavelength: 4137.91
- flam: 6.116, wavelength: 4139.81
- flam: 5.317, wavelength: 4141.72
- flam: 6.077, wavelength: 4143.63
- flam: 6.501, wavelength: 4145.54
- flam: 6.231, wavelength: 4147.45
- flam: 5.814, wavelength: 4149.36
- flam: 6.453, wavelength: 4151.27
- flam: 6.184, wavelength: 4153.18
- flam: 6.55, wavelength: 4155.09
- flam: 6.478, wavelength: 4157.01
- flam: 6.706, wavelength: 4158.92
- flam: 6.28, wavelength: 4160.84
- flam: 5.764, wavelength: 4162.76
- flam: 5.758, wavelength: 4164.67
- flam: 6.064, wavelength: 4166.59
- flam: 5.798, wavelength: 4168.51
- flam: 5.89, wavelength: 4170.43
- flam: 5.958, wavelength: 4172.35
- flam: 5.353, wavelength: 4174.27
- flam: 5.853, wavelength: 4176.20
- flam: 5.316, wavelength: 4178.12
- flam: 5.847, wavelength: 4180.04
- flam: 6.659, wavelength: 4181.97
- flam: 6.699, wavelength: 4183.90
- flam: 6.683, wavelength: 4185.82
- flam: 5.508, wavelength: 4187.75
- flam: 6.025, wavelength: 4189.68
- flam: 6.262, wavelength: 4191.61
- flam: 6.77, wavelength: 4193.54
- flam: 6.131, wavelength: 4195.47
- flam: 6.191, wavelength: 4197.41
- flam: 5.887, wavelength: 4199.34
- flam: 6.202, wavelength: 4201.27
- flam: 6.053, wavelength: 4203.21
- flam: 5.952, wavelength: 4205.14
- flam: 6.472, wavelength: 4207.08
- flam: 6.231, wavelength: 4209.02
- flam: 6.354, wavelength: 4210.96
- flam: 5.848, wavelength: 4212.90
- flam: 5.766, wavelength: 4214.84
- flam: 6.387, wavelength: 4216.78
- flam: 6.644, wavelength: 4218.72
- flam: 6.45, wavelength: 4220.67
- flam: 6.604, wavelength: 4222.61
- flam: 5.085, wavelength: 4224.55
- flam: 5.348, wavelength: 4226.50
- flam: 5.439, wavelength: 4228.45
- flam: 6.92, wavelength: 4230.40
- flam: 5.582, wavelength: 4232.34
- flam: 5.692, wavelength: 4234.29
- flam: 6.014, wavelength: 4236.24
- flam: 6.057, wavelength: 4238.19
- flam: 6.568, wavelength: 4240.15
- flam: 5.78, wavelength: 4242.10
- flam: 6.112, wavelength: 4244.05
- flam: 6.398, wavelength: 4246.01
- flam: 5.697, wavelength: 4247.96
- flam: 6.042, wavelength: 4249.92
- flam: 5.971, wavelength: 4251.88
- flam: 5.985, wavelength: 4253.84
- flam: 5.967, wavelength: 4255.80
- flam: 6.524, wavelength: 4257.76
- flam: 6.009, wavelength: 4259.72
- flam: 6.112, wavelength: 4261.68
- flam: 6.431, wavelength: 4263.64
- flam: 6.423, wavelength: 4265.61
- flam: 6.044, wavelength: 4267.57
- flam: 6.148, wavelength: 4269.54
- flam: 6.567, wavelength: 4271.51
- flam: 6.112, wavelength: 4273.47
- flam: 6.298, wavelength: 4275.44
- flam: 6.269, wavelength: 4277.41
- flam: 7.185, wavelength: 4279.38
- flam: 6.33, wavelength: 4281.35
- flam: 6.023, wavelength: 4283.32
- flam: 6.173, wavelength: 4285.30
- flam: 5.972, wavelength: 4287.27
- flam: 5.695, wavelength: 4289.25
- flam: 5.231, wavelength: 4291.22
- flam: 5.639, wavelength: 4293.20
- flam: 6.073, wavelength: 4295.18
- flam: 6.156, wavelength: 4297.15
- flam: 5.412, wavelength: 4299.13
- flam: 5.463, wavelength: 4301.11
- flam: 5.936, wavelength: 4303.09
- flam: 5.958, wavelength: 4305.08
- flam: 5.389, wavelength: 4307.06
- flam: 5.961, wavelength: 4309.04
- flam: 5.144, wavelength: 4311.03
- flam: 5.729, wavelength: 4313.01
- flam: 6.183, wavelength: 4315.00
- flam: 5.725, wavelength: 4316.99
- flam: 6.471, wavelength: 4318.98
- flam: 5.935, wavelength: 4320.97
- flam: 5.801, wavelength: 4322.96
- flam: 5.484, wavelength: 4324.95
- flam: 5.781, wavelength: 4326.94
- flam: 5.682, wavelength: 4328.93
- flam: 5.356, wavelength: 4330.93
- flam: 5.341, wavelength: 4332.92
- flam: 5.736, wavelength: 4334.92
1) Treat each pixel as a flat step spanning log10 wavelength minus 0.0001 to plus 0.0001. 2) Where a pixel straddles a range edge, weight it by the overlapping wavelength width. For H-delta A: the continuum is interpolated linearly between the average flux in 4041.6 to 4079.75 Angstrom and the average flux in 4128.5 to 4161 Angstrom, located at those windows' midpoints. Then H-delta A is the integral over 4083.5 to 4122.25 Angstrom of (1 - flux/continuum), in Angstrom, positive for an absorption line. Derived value 3.3 Angstrom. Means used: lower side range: 6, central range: 5.53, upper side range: 6.09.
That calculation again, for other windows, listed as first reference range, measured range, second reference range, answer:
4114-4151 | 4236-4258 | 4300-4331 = -1.08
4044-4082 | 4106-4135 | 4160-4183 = 2.18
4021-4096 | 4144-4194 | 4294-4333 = -1.88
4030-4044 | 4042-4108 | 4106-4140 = 1.65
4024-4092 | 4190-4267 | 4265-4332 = -1.96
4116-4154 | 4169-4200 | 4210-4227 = -0.25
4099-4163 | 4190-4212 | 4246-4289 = -0.66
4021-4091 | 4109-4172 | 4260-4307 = 1.61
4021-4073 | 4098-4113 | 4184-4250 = 1.63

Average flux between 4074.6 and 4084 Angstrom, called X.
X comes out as 5.75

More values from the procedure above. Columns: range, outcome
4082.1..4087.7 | 5.64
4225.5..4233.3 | 5.82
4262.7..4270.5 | 6.26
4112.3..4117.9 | 5.58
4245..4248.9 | 6.05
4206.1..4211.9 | 6.34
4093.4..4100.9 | 5.07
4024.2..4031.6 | 6.22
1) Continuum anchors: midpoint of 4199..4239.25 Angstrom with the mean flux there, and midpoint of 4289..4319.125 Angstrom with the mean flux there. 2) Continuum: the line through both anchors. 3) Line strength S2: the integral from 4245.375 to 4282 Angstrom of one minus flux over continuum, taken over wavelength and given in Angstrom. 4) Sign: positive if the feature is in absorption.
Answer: -2.2 Angstrom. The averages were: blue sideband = 6.05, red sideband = 5.74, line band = 6.24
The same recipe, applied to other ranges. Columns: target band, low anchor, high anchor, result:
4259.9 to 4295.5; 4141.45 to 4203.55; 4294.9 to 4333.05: -1.9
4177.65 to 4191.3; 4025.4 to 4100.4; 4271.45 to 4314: -0.5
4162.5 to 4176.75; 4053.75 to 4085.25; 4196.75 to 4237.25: 0.5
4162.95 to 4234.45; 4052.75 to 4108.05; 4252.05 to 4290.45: 0.1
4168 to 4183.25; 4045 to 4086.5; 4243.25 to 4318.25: 0.3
